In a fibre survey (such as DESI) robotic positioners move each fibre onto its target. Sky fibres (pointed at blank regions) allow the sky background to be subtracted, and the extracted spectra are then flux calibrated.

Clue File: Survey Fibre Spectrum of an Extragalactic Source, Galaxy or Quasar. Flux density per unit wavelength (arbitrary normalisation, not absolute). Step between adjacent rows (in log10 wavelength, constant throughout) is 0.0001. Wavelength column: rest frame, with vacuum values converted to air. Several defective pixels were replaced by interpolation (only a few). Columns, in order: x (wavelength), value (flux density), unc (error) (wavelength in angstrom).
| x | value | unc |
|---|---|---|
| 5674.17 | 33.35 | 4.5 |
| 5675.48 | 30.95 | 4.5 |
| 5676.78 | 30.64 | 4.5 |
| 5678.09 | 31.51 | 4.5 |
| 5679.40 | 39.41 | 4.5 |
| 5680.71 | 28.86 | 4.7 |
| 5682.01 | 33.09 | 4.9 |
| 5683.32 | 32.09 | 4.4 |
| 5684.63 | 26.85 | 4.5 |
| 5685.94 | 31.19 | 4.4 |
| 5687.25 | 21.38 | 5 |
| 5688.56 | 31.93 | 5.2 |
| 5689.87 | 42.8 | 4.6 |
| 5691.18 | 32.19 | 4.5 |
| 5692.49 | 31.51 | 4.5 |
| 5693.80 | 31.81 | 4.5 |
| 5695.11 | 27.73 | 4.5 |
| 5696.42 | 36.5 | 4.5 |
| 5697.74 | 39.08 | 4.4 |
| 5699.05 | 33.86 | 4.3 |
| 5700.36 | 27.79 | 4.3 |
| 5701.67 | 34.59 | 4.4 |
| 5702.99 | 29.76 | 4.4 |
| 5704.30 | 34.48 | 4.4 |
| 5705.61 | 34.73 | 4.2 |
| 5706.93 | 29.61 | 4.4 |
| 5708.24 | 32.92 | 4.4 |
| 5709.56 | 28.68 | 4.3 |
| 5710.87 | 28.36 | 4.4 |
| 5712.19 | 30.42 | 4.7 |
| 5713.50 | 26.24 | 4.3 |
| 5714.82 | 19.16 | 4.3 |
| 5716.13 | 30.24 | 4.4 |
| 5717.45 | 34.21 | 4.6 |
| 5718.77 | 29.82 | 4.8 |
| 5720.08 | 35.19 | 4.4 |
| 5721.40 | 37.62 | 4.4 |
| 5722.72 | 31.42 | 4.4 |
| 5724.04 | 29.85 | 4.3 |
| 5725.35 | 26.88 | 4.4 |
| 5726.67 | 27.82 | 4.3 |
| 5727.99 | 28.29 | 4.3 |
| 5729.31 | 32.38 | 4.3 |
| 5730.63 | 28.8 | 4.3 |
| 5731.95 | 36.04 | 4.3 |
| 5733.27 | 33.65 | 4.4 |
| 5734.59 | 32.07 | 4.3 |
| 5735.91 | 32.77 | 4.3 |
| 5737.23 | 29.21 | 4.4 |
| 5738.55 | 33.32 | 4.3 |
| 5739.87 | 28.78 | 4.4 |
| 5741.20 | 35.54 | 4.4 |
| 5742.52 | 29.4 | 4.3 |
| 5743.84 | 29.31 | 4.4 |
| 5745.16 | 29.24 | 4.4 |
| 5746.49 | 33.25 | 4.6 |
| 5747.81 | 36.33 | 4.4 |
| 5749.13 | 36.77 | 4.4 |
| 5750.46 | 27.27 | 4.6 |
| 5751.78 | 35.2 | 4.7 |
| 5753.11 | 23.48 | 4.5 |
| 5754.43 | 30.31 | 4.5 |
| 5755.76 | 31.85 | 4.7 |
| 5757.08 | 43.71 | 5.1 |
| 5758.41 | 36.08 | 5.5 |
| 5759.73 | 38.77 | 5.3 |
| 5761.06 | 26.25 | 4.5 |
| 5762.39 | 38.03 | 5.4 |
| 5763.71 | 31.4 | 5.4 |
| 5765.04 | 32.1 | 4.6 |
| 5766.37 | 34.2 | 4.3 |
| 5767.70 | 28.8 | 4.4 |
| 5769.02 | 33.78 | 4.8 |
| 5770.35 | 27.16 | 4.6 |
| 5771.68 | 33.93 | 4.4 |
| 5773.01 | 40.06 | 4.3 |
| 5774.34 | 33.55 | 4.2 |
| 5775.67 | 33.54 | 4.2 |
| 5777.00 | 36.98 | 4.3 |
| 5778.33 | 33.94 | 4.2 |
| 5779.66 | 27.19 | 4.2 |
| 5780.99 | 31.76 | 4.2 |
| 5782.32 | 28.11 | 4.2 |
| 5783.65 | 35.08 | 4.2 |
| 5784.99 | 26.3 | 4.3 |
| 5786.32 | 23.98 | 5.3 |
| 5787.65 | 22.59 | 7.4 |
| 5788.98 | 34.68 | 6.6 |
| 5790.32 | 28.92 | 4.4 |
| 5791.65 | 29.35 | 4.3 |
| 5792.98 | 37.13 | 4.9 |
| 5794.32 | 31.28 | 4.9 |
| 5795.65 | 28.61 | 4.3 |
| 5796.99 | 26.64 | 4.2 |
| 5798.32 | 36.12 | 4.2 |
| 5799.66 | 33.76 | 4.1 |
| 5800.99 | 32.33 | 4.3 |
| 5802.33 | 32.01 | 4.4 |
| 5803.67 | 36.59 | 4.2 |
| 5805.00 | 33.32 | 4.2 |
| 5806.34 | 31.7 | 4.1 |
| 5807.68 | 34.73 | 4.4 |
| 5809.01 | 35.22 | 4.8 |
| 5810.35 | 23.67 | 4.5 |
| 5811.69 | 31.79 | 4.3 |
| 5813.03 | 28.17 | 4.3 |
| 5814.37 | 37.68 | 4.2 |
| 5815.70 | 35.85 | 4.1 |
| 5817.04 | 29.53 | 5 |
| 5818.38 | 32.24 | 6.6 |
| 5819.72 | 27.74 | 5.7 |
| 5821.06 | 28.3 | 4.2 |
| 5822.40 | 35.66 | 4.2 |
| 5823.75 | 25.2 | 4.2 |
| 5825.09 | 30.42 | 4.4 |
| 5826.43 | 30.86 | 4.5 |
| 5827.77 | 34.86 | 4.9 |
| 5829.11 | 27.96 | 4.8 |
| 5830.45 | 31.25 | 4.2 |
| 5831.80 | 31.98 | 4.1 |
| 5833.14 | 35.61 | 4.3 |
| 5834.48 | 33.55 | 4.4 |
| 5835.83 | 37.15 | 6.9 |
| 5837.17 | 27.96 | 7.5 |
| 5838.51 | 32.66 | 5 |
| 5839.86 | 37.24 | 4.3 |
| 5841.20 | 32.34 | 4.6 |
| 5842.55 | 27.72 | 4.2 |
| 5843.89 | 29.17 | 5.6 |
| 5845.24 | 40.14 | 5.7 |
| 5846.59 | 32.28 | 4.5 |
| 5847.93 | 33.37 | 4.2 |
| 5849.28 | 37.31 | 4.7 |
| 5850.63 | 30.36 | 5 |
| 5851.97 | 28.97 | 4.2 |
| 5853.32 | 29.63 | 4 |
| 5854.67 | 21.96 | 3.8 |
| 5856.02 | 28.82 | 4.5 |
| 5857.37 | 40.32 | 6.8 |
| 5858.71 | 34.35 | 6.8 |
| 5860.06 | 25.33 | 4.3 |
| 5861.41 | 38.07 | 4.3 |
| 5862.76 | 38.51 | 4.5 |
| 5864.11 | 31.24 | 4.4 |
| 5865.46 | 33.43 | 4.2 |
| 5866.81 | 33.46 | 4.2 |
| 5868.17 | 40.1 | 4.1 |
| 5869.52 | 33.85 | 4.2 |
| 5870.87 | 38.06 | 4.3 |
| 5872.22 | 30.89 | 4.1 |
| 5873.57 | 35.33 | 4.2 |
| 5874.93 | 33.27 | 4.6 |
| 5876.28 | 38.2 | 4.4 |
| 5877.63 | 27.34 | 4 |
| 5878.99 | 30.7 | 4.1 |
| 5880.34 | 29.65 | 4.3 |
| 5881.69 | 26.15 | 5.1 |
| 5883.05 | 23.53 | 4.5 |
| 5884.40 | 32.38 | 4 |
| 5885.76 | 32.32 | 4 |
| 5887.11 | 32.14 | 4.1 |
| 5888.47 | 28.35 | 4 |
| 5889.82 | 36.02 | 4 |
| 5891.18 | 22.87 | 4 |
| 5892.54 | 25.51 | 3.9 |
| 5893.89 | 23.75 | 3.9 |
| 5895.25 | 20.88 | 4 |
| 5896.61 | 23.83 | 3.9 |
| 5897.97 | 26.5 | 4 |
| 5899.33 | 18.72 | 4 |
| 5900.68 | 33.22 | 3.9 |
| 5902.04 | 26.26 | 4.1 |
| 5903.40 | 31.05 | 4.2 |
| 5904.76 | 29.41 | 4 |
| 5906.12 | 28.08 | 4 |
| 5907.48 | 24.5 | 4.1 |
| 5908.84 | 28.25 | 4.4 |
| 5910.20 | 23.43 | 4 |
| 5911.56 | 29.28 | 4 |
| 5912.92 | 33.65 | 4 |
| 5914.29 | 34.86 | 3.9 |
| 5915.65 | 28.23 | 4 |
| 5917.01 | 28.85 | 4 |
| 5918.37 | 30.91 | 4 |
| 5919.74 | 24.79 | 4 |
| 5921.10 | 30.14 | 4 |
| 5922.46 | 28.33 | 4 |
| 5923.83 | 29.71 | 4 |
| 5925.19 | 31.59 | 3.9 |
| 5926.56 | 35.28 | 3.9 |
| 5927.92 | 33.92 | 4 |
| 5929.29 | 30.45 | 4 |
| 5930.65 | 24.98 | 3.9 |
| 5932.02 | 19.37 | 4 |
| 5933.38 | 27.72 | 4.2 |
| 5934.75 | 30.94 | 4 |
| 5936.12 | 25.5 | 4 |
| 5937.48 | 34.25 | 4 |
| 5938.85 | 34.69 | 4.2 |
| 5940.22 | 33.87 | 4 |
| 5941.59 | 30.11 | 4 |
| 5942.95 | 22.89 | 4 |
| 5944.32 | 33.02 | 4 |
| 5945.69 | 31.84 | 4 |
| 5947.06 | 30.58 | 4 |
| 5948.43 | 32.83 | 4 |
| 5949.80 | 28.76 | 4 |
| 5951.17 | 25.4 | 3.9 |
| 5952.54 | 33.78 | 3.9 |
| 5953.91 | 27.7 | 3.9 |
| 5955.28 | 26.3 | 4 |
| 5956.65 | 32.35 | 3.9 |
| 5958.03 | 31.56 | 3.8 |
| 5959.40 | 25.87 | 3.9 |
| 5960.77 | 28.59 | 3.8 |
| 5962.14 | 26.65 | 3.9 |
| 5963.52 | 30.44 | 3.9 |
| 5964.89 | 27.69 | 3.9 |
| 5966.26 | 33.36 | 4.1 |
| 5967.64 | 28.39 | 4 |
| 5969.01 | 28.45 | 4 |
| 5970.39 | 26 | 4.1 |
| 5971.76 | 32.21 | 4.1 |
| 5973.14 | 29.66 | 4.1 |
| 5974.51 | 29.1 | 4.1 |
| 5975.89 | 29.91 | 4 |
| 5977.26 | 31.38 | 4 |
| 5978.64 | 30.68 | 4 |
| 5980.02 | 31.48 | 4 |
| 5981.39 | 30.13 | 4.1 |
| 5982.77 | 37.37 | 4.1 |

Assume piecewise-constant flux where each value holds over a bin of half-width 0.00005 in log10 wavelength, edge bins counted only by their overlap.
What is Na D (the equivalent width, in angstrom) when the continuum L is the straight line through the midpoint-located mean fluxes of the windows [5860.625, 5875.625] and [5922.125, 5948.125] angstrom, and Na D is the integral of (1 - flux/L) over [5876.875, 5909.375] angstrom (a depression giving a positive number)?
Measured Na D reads 5.5 angstrom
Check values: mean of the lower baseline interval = 35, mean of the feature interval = 27.6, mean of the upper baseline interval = 30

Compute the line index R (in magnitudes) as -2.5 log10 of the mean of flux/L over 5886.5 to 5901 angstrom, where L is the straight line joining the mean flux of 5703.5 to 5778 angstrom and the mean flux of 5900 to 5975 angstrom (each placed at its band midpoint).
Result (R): 0.142 mag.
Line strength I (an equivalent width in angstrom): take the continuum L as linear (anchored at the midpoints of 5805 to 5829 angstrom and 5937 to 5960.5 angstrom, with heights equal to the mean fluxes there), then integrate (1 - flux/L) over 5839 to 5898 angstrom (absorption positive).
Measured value -0.7 angstrom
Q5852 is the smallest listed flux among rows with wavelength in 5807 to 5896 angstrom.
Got 20.88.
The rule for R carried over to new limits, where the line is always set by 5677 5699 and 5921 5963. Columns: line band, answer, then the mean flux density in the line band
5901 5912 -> 0.09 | 27.7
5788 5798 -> 0.01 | 30.9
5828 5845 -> -0.05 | 32.3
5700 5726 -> 0.05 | 30.6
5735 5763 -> -0.03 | 32.6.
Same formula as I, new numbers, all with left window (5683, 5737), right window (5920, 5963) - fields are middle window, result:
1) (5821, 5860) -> -2.1 angstrom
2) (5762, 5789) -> -0.7 angstrom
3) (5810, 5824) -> -0.2 angstrom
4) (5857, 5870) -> -2.0 angstrom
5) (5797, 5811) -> -0.9 angstrom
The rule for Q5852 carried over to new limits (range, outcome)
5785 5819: 22.59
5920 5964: 19.37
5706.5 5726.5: 19.16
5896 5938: 18.72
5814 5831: 25.2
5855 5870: 25.33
